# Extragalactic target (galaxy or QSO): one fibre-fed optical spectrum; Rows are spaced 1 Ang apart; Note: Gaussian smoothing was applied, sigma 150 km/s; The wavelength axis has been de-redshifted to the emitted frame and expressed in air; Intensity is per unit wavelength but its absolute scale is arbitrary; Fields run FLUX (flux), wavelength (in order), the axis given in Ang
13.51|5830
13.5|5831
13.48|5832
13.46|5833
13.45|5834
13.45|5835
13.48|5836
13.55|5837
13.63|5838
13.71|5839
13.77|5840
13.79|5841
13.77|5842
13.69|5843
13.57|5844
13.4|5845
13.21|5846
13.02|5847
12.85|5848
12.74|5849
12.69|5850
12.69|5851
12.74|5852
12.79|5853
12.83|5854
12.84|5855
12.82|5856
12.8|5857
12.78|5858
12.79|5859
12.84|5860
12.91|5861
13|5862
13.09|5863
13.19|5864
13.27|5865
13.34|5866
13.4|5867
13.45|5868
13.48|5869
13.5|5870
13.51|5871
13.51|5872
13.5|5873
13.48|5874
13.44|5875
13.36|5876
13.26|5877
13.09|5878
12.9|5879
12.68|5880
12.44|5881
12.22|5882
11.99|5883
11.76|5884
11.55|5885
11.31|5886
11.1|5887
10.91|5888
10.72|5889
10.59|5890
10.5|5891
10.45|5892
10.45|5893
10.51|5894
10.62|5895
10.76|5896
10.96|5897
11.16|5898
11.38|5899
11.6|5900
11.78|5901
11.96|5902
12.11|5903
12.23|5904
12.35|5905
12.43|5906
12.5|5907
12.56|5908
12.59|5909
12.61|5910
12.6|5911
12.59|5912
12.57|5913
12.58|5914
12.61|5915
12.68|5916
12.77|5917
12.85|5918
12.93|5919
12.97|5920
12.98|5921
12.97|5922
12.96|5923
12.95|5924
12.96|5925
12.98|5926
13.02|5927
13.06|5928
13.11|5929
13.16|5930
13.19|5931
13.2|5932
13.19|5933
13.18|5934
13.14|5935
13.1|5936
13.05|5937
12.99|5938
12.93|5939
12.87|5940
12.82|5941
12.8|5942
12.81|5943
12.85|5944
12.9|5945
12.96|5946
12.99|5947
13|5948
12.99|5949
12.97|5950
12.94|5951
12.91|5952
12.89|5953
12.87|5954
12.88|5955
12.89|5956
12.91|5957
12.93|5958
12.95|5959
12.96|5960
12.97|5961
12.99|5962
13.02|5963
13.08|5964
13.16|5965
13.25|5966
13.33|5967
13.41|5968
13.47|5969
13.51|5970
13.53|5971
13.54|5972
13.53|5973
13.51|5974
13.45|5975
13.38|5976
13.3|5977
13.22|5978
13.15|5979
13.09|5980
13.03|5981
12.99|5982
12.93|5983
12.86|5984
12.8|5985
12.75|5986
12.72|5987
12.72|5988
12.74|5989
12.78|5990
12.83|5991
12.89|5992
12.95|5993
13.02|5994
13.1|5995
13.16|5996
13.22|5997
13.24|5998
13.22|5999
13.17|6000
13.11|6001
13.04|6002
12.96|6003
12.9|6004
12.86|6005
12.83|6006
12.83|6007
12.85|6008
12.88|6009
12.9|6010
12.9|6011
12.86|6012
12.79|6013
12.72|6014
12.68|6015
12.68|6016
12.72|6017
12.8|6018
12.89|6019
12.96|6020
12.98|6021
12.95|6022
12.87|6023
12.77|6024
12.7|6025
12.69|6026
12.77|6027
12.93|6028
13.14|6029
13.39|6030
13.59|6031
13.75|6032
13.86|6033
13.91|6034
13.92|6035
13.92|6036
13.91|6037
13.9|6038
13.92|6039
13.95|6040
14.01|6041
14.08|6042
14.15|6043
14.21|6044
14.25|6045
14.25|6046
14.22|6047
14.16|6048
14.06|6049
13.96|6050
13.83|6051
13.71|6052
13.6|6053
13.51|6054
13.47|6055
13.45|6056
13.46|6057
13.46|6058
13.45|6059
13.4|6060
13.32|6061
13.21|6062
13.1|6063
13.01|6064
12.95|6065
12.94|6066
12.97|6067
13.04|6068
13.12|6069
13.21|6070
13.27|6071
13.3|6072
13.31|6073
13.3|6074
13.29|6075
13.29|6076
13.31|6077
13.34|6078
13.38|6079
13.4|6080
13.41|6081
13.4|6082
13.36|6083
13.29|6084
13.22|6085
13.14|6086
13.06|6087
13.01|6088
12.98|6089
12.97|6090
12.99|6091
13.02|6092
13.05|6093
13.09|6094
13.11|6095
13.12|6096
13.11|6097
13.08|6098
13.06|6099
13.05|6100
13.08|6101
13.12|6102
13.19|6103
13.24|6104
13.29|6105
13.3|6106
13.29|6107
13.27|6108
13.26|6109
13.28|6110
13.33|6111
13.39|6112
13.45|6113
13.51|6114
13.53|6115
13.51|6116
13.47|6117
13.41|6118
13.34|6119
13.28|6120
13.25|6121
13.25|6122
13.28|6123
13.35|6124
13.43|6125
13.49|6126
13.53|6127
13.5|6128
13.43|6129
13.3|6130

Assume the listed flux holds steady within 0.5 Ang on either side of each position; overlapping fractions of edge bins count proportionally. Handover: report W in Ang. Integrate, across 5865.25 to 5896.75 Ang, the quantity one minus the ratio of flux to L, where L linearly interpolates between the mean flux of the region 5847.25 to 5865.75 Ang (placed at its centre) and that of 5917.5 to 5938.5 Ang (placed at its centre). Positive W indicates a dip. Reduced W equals 1.82 Ang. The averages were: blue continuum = 12.9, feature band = 12.2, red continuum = 13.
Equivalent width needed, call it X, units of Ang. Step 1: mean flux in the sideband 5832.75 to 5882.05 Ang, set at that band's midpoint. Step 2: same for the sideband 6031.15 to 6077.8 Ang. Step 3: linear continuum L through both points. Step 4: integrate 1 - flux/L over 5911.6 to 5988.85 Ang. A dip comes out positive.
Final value 2.1 Ang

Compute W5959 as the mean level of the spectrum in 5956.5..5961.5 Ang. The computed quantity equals 12.9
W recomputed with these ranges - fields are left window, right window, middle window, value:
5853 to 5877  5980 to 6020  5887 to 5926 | 3.3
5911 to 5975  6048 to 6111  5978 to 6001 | 0.2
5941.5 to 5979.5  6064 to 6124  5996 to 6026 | 0.6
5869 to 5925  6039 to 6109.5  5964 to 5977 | -0.7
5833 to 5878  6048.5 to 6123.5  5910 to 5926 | 0.5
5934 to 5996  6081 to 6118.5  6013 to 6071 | -1.2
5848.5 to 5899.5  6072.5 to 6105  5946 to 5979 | -1.2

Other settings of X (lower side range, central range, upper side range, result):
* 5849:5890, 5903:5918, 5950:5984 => 0.4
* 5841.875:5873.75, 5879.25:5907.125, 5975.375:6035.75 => 3.5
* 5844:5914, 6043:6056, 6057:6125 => -0.8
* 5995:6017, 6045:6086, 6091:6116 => -1.0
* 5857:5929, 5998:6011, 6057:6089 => 0.0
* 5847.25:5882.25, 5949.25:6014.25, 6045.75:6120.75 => 0.7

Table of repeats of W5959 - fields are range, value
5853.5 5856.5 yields 12.8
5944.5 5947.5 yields 13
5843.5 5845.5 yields 13.5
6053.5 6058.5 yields 13.5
